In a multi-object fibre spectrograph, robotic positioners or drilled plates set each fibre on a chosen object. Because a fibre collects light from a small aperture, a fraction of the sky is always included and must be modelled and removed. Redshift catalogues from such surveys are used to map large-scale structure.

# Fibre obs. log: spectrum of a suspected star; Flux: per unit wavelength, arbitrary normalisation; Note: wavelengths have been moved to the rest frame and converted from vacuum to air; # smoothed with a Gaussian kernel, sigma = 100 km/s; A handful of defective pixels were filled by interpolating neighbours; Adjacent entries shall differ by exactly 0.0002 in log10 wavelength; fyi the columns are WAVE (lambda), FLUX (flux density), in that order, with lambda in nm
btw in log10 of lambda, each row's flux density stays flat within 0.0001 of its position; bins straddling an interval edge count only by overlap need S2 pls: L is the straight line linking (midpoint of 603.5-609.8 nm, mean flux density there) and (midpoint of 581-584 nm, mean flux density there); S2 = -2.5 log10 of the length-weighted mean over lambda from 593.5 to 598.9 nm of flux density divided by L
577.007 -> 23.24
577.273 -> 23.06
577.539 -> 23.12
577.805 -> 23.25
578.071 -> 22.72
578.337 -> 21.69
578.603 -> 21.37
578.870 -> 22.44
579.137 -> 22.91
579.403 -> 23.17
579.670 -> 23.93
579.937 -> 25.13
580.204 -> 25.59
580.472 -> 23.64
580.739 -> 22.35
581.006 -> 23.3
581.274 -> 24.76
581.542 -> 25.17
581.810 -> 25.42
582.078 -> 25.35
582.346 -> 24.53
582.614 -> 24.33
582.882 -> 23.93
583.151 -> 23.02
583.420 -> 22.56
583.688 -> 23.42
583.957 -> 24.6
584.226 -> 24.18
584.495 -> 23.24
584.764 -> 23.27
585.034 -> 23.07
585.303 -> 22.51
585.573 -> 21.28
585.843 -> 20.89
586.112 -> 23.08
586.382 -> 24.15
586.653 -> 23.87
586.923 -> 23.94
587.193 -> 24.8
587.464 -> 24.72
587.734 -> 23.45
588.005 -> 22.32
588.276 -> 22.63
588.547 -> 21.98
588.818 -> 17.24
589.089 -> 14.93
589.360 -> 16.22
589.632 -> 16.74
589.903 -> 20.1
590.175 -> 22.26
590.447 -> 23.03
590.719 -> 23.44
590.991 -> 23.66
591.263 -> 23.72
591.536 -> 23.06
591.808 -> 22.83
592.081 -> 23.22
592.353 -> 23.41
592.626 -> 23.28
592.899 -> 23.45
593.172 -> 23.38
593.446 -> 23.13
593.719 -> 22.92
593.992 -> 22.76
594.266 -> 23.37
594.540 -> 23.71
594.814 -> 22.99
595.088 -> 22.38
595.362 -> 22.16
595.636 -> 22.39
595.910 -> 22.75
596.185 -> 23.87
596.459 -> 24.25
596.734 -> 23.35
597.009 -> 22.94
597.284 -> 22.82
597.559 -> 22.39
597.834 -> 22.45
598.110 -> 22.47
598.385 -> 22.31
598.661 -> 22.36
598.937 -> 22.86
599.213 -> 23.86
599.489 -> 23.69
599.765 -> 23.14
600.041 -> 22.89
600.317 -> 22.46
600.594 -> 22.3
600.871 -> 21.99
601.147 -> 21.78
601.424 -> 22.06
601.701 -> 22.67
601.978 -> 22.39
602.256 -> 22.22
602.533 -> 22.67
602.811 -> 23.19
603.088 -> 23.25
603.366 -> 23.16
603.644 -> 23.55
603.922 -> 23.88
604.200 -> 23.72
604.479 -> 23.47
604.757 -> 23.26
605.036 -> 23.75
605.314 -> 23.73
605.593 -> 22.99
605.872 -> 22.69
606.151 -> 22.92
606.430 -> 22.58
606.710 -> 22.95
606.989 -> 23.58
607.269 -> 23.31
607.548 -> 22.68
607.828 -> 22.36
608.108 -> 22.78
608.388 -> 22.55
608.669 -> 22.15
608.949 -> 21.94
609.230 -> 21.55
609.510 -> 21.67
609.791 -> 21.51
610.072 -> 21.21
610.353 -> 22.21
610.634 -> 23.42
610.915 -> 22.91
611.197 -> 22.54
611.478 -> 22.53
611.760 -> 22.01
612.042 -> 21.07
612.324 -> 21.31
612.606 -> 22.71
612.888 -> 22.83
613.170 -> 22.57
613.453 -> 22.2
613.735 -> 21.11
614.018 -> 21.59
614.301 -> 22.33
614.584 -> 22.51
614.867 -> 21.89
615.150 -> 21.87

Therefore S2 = 0.027 mag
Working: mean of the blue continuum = 24.2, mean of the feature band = 22.9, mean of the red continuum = 22.9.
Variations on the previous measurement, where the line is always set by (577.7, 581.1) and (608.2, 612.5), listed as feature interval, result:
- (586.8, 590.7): 0.09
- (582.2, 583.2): -0.05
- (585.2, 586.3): 0.04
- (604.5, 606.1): -0.05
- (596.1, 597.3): -0.04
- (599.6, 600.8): -0.01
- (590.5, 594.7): -0.03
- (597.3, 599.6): -0.01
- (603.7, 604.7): -0.06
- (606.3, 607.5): -0.04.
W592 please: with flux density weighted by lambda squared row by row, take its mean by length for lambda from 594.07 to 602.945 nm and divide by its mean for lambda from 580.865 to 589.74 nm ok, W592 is 1.05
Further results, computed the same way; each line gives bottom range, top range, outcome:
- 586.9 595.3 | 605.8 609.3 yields 1.08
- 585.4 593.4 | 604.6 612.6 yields 1.08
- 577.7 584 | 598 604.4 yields 1.03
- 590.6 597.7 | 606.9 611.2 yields 1.02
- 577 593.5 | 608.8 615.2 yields 1.06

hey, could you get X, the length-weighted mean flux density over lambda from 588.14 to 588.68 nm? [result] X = 22.3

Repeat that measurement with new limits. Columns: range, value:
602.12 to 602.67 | 22.5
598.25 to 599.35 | 22.8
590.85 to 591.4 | 23.7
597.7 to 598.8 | 22.4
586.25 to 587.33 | 24.2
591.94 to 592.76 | 23.3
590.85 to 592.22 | 23.3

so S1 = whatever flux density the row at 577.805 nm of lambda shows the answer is 23.25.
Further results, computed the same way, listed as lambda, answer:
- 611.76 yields 22.01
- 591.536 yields 23.06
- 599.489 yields 23.69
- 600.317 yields 22.46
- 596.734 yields 23.35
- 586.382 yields 24.15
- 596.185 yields 23.87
